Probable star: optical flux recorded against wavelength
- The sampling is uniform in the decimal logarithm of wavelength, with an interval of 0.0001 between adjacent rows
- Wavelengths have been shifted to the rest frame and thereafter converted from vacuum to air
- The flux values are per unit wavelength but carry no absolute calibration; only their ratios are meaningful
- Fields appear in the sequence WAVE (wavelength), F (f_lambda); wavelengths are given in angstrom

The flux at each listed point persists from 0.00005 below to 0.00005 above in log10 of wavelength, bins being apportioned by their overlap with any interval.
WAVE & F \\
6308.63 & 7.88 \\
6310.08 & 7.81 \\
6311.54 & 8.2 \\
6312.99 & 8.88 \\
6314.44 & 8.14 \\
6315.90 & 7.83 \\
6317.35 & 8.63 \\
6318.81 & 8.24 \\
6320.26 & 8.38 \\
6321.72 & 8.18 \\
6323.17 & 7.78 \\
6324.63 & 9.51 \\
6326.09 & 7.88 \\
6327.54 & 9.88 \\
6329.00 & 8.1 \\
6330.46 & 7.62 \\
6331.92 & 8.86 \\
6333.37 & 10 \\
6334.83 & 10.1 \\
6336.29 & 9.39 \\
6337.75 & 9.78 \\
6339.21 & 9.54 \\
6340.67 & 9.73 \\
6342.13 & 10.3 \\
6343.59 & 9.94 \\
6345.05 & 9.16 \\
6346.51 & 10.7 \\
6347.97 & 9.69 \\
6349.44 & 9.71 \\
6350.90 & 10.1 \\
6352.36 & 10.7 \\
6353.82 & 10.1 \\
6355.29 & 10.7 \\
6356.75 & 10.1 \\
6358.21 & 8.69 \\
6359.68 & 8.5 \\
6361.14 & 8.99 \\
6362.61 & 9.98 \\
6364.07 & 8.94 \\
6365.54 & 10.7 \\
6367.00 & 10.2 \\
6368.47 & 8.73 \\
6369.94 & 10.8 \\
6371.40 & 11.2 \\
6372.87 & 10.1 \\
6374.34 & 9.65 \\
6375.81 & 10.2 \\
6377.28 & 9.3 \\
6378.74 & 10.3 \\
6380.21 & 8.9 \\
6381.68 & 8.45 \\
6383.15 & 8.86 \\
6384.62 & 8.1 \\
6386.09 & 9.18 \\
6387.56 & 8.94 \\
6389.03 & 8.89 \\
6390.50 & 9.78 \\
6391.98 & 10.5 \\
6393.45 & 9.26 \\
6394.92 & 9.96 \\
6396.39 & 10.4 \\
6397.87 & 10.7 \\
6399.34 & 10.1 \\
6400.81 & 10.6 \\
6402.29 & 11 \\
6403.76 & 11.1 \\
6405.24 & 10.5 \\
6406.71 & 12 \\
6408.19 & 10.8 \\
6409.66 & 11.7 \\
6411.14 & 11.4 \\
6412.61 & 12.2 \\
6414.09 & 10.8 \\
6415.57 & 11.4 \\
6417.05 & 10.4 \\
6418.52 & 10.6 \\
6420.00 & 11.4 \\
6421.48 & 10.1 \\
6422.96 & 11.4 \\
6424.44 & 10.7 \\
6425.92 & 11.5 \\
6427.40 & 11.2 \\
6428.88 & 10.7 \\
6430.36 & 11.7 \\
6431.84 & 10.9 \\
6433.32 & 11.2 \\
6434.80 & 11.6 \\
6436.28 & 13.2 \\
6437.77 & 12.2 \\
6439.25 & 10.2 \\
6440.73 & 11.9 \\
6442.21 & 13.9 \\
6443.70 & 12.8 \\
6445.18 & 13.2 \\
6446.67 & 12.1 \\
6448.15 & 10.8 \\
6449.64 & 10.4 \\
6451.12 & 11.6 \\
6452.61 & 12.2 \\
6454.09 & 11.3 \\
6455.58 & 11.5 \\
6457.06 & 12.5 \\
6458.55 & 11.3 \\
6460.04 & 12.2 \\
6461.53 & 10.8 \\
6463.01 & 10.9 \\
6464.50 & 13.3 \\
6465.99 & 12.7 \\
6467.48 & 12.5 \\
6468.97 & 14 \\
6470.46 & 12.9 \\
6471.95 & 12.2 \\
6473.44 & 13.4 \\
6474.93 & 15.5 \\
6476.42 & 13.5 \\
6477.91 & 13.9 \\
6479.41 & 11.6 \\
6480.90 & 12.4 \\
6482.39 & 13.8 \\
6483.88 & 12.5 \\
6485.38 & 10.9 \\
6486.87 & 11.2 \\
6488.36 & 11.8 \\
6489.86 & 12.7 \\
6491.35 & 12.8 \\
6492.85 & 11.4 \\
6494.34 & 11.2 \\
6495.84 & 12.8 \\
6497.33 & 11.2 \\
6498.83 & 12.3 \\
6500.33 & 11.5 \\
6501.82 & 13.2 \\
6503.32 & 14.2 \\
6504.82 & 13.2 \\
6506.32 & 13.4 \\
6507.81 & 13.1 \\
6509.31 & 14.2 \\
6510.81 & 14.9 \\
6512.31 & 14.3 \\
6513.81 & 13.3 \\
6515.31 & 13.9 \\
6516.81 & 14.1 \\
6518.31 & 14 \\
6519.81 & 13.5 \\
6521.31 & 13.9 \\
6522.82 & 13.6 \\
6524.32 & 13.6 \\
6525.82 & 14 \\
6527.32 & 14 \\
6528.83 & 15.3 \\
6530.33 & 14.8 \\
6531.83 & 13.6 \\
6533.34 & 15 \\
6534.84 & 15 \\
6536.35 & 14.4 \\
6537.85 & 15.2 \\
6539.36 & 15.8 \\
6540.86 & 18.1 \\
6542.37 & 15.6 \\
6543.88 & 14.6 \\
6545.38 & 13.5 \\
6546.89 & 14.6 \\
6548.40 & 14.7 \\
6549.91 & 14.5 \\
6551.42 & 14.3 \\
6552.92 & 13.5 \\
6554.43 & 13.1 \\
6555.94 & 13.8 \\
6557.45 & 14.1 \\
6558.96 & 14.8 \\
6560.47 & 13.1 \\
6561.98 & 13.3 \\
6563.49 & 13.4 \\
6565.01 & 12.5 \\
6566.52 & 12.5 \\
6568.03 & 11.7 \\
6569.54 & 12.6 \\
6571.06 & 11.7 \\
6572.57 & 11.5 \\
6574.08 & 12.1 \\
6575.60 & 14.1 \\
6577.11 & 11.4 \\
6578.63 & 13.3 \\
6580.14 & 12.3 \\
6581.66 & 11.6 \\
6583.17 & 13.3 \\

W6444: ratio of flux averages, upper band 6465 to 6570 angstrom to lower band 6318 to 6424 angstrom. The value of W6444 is 1.37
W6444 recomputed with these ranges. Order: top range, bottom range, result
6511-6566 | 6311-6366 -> 1.54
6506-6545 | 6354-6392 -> 1.51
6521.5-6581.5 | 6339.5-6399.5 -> 1.42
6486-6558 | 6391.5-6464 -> 1.22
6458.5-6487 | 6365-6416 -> 1.24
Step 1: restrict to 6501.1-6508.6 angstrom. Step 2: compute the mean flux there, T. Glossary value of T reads 13.4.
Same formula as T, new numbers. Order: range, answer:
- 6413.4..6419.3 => 10.8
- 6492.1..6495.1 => 11.3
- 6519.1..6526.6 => 13.7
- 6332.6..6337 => 9.83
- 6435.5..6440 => 11.9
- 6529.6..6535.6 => 14.6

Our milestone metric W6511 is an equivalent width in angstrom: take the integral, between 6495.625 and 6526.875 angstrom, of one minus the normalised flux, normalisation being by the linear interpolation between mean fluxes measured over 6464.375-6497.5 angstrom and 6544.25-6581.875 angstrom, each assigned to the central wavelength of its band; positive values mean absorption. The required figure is -1.54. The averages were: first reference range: 12.6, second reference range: 13.2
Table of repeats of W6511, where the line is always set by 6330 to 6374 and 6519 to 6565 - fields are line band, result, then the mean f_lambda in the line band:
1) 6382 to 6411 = 2.0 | 10.1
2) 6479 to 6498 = 1.5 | 12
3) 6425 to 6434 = 0.3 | 11.2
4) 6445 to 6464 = 1.0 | 11.6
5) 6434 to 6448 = -0.4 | 12.3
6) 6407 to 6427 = 0.4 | 11.1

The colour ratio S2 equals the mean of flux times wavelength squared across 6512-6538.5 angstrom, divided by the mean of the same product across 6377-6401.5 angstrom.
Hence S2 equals 1.55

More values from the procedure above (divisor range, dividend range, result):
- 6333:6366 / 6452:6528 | 1.37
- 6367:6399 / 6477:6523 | 1.39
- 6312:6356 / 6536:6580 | 1.59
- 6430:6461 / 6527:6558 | 1.28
